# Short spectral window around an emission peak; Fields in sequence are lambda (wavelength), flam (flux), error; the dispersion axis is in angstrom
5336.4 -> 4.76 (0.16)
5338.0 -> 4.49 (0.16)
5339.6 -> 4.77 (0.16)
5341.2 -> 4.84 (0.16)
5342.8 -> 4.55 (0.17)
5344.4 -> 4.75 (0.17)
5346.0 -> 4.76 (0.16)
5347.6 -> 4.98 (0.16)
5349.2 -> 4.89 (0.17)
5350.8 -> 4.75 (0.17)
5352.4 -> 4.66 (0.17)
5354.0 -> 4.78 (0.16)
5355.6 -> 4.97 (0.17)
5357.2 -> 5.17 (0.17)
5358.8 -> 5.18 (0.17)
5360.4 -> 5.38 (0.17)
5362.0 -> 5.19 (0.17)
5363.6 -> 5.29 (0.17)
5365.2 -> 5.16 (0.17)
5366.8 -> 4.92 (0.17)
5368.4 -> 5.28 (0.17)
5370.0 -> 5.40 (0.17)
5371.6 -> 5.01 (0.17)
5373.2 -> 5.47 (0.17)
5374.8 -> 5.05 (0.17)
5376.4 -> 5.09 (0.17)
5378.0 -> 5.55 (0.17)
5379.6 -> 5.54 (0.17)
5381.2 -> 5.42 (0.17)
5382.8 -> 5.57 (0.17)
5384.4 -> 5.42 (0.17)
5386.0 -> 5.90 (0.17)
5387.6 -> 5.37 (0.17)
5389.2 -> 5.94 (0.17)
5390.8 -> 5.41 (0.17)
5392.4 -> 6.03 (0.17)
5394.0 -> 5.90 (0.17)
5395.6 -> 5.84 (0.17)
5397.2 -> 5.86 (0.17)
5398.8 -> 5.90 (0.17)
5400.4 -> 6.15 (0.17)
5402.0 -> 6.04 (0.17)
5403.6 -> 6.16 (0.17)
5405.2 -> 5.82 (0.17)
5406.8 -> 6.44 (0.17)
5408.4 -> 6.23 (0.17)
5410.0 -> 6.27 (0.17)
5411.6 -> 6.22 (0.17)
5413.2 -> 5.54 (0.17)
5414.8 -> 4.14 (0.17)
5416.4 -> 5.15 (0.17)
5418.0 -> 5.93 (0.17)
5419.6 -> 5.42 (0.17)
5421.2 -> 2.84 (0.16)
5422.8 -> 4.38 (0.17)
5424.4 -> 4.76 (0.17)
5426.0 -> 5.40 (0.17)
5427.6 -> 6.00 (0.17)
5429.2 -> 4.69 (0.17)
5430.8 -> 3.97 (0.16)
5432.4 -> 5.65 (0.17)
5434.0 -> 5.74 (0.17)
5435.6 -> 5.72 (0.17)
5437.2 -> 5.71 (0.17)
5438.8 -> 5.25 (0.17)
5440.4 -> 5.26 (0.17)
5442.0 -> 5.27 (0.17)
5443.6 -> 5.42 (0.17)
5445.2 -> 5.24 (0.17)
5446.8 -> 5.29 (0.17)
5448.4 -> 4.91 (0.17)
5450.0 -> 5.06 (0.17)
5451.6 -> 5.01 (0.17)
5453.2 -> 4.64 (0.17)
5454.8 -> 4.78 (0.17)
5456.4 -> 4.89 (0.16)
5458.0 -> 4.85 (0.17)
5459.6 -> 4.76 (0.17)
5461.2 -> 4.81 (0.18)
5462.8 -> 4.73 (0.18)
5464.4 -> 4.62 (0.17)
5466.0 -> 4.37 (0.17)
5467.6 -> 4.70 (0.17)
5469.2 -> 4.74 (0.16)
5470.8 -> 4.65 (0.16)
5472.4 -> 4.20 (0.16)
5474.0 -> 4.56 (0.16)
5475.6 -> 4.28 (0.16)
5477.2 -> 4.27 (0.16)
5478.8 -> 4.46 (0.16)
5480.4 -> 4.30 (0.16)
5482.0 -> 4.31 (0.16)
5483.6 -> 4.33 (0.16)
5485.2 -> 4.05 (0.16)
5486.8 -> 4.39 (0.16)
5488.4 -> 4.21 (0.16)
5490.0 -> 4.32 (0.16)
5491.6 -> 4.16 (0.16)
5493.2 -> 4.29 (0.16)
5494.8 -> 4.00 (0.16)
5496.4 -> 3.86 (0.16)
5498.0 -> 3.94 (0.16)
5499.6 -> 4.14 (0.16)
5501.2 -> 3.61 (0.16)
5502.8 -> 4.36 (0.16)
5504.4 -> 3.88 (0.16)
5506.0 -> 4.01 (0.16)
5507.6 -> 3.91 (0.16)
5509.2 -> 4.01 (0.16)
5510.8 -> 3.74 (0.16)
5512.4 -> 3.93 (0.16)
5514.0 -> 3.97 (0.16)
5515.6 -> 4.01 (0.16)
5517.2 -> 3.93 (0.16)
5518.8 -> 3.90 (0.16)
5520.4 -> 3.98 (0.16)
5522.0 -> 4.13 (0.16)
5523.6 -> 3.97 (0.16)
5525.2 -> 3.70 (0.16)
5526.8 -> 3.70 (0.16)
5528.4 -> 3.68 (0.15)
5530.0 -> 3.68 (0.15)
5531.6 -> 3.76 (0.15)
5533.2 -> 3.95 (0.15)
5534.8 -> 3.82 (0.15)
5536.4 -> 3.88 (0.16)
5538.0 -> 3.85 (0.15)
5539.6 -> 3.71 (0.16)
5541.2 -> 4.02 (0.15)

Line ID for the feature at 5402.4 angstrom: C IV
